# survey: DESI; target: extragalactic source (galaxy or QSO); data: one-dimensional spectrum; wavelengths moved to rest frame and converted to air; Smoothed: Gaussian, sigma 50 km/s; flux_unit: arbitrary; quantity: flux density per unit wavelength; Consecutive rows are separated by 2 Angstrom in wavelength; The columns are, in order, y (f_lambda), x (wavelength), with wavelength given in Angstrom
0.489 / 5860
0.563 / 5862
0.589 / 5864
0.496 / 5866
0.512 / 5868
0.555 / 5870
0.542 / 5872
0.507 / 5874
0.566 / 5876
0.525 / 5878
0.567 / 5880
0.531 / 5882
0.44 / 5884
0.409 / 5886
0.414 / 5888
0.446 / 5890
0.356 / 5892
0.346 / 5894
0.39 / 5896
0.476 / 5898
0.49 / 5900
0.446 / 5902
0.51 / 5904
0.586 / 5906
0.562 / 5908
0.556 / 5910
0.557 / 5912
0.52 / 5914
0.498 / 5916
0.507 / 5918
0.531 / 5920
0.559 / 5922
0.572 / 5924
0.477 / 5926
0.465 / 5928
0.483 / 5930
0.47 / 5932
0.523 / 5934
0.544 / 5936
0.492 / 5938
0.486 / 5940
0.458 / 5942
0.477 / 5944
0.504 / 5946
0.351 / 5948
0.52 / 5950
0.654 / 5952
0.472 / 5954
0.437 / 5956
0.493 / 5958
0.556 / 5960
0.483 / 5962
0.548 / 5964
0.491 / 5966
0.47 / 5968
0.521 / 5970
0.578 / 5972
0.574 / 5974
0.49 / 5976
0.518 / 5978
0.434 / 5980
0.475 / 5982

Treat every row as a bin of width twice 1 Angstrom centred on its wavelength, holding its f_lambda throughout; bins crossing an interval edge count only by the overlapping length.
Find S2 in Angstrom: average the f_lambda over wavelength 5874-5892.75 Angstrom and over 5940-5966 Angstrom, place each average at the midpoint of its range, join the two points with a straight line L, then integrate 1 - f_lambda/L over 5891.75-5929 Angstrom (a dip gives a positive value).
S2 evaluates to -1.1 Angstrom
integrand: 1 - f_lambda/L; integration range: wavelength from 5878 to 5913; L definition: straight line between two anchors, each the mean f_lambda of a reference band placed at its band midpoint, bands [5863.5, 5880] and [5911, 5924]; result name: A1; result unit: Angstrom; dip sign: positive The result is 3.8 Angstrom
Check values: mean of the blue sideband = 0.537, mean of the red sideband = 0.532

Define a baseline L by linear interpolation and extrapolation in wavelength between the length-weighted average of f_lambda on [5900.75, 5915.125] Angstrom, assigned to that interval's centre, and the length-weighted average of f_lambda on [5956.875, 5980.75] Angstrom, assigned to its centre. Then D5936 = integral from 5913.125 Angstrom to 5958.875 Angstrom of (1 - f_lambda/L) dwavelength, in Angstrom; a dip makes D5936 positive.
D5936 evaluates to 2.1 Angstrom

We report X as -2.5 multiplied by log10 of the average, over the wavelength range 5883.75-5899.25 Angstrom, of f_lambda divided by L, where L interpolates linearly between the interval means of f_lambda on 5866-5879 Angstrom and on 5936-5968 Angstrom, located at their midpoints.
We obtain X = 0.27 mag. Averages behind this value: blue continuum 0.532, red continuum 0.496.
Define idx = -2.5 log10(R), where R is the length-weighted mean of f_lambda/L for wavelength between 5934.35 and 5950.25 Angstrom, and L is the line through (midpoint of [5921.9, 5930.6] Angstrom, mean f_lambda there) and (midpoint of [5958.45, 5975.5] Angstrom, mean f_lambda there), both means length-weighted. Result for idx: 0.078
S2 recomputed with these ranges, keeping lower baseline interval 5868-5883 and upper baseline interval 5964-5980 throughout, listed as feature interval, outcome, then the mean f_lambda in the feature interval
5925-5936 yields 0.8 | 0.489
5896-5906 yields 1.0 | 0.482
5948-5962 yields 0.4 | 0.507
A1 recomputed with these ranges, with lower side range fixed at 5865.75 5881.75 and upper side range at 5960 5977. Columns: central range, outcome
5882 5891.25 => 1.7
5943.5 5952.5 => 0.5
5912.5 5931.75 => 0.6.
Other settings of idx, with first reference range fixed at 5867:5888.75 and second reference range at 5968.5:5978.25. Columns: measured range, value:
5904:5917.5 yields -0.05 mag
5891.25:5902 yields 0.23 mag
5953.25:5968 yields 0.07 mag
